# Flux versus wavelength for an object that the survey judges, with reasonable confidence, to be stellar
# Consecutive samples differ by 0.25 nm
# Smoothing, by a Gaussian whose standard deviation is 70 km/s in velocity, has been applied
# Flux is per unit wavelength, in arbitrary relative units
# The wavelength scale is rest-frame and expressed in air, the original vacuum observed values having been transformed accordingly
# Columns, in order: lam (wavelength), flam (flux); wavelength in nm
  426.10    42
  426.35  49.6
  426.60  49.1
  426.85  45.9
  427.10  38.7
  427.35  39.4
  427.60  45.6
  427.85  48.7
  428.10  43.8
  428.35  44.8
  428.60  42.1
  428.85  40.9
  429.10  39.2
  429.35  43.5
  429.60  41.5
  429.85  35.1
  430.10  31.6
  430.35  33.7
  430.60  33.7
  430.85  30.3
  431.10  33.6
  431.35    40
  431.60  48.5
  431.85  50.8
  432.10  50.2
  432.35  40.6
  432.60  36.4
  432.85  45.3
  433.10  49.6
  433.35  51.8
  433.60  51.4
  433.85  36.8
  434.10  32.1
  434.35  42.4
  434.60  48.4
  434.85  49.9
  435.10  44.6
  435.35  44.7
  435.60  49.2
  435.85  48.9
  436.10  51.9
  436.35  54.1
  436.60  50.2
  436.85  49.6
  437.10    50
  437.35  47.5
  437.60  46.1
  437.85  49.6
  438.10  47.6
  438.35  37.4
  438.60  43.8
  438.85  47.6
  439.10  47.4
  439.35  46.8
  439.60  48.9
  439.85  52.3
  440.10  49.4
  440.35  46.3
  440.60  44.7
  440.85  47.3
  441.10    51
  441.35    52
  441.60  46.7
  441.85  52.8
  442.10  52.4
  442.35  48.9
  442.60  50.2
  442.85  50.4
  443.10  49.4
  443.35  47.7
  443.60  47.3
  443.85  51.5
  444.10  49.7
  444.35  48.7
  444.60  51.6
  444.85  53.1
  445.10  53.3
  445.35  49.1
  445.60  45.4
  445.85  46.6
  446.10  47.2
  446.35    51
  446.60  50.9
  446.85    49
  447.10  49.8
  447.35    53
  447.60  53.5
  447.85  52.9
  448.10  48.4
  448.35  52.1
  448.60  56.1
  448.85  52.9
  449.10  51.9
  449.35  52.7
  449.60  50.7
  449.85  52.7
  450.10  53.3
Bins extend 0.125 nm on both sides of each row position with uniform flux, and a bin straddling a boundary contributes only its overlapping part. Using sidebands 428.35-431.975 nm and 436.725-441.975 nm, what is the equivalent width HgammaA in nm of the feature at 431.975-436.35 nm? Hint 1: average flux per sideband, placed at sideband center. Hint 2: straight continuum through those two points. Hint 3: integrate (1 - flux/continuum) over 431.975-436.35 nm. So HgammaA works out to -0.292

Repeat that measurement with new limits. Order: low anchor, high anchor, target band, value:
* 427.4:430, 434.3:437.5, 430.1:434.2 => 0.37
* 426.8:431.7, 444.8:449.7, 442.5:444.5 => -0.03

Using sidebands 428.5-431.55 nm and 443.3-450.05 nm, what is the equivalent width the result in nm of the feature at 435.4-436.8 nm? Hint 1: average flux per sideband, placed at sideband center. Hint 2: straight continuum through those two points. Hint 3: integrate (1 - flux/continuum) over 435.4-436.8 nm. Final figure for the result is -0.27 nm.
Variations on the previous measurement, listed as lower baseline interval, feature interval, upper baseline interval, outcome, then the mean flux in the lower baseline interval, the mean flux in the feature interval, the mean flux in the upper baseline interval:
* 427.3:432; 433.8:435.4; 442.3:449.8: 0.023 nm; 40.4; 42.9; 50.5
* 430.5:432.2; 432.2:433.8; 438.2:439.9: -0.129 nm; 41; 45.5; 46.1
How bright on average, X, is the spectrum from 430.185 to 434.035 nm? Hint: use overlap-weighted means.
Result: 41.9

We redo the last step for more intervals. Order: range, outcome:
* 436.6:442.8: 48.2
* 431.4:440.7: 46.8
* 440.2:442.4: 49.1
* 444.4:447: 49.7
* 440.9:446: 49.8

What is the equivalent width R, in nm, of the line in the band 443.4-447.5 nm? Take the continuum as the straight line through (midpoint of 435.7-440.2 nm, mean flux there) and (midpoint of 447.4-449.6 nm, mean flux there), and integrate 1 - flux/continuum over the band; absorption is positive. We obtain 0.12 nm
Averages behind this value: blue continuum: 48.3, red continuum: 52.5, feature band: 49.8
